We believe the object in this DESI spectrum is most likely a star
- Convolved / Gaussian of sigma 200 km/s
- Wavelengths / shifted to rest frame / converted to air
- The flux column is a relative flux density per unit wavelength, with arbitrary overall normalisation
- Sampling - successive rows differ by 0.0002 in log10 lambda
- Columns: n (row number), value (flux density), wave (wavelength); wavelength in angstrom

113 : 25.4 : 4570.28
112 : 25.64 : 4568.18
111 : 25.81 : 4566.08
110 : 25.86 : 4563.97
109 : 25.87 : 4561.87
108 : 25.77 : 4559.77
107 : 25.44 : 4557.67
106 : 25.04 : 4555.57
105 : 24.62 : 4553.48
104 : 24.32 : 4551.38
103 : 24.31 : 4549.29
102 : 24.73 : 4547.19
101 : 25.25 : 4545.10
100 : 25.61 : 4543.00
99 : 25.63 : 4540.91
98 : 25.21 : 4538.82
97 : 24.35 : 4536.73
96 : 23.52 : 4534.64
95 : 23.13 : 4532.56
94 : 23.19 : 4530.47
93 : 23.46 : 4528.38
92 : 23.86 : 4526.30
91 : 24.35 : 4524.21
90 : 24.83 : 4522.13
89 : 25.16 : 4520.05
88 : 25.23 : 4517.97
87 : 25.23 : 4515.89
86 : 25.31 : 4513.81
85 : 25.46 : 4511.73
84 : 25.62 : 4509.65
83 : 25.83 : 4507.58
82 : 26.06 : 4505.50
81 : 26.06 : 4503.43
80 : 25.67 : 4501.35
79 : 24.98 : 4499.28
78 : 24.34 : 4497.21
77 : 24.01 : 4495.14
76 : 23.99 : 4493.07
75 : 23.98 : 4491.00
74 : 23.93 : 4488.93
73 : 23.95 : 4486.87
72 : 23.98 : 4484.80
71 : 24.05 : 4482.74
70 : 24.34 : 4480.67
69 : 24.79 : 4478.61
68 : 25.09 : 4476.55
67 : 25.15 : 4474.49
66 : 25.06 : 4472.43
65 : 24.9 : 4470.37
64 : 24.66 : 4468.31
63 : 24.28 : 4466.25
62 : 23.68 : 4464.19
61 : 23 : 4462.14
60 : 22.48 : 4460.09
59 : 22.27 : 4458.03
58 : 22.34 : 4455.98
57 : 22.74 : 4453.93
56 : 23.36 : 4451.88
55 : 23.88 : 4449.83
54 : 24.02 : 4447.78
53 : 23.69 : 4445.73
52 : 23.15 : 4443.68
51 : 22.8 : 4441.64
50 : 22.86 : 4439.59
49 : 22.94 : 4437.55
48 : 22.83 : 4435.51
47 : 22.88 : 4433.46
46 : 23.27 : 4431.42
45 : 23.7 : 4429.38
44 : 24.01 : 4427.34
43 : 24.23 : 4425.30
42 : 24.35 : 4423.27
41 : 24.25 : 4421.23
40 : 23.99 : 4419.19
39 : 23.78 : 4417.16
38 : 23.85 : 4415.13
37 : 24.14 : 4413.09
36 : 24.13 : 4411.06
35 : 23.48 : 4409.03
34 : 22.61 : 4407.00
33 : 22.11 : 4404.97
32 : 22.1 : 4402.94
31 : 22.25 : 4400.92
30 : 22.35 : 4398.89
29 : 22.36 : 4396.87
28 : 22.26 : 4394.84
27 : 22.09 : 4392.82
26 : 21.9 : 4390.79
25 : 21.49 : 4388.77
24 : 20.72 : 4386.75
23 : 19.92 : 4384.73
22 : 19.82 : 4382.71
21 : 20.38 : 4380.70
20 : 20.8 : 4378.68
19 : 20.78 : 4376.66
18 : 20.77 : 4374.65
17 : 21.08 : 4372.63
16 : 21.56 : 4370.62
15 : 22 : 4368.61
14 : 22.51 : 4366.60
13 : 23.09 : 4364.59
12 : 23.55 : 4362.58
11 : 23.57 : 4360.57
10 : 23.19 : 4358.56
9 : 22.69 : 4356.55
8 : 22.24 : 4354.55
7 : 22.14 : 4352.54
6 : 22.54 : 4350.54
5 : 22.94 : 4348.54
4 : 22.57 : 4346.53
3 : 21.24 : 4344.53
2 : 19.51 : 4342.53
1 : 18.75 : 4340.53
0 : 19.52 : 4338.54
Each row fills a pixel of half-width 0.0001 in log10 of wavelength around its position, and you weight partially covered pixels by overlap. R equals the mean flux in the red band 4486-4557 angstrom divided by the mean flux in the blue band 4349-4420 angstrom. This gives 1.11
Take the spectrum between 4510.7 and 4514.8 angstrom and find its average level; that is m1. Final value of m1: 25.4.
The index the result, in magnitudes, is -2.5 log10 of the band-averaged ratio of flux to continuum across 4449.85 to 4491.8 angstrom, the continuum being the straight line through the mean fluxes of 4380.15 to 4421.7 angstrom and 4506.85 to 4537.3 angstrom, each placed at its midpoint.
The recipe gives -0.012 mag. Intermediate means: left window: 22.4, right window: 24.6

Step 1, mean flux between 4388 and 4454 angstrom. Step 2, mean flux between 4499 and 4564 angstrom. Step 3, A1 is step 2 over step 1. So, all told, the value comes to 1.08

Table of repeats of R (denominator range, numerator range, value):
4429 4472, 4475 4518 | 1.06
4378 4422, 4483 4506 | 1.10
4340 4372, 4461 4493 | 1.10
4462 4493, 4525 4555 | 1.00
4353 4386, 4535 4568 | 1.16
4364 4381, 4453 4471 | 1.09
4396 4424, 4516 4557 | 1.06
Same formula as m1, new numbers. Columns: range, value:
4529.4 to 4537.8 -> 23.5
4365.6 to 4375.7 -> 21.6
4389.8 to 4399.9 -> 22.2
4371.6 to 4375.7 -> 20.9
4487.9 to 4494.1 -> 24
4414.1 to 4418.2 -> 23.8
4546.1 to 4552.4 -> 24.5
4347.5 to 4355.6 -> 22.5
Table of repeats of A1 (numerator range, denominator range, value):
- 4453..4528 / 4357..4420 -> 1.10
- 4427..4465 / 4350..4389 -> 1.06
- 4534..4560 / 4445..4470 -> 1.06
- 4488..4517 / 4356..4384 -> 1.15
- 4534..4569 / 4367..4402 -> 1.18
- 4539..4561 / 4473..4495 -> 1.03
